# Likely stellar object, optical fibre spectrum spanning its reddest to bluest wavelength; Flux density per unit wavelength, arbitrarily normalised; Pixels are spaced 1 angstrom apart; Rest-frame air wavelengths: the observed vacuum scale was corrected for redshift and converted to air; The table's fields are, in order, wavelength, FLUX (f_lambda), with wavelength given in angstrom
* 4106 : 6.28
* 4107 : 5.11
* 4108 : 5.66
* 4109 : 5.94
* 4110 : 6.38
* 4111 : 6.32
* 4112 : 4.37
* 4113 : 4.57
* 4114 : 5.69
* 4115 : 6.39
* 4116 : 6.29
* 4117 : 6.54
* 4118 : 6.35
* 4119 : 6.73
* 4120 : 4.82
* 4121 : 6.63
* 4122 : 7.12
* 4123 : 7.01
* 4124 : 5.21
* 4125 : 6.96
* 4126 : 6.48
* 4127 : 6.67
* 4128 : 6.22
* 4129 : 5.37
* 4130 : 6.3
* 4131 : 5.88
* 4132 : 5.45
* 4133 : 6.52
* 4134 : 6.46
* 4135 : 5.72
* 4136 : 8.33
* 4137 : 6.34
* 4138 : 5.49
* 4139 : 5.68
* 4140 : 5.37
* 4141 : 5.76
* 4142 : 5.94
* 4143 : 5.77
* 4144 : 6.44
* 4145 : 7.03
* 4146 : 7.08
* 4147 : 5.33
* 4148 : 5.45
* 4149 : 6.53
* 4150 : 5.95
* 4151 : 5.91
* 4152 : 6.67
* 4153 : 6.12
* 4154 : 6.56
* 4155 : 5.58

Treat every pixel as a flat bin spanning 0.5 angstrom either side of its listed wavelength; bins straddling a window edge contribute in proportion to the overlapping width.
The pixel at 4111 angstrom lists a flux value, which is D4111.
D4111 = 6.32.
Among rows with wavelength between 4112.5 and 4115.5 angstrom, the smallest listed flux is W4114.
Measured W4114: 4.57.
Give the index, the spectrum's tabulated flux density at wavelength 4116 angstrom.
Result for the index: 6.29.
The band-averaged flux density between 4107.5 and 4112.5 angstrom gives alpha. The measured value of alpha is 5.73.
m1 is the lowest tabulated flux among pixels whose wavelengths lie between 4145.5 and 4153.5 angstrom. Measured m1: 5.33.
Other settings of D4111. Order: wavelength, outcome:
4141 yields 5.76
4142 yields 5.94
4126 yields 6.48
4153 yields 6.12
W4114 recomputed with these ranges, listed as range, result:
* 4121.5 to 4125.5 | 5.21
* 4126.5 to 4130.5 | 5.37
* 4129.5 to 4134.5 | 5.45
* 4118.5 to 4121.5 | 4.82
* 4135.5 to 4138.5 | 5.49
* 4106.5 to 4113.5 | 4.37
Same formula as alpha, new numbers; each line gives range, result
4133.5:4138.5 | 6.47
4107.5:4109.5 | 5.8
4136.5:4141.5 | 5.73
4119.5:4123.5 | 6.39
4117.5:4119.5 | 6.54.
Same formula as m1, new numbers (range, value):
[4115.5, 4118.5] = 6.29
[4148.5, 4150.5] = 5.95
